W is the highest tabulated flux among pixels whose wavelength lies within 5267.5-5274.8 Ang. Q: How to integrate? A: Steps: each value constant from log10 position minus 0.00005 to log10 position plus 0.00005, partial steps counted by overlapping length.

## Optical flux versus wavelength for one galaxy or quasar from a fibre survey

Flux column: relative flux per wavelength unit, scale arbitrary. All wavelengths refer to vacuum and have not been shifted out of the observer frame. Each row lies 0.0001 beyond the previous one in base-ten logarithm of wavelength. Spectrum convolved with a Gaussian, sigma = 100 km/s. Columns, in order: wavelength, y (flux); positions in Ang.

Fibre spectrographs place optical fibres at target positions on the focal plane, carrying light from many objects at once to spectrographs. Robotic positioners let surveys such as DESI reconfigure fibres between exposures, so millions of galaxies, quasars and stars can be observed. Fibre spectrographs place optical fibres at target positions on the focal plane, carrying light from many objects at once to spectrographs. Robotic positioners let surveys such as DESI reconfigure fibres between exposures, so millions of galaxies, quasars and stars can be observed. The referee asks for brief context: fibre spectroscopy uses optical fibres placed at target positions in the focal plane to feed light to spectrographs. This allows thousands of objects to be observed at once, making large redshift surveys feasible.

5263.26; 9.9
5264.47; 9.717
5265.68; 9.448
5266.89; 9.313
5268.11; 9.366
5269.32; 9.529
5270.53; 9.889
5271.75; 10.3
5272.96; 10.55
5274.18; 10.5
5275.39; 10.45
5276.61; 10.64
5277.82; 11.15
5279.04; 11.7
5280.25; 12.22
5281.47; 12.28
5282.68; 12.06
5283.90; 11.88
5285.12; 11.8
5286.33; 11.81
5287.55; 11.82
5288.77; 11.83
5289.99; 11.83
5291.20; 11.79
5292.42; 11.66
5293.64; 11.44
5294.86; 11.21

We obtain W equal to 10.55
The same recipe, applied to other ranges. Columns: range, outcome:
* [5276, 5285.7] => 12.28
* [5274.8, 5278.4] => 11.15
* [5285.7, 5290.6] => 11.83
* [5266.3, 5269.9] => 9.529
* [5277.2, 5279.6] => 11.7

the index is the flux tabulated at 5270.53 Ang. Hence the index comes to 9.889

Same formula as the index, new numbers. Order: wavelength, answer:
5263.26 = 9.9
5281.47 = 12.28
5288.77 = 11.83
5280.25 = 12.22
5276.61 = 10.64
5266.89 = 9.313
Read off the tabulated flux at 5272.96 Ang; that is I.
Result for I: 10.55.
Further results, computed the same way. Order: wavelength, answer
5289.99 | 11.83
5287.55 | 11.82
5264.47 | 9.717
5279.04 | 11.7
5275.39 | 10.45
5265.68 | 9.448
